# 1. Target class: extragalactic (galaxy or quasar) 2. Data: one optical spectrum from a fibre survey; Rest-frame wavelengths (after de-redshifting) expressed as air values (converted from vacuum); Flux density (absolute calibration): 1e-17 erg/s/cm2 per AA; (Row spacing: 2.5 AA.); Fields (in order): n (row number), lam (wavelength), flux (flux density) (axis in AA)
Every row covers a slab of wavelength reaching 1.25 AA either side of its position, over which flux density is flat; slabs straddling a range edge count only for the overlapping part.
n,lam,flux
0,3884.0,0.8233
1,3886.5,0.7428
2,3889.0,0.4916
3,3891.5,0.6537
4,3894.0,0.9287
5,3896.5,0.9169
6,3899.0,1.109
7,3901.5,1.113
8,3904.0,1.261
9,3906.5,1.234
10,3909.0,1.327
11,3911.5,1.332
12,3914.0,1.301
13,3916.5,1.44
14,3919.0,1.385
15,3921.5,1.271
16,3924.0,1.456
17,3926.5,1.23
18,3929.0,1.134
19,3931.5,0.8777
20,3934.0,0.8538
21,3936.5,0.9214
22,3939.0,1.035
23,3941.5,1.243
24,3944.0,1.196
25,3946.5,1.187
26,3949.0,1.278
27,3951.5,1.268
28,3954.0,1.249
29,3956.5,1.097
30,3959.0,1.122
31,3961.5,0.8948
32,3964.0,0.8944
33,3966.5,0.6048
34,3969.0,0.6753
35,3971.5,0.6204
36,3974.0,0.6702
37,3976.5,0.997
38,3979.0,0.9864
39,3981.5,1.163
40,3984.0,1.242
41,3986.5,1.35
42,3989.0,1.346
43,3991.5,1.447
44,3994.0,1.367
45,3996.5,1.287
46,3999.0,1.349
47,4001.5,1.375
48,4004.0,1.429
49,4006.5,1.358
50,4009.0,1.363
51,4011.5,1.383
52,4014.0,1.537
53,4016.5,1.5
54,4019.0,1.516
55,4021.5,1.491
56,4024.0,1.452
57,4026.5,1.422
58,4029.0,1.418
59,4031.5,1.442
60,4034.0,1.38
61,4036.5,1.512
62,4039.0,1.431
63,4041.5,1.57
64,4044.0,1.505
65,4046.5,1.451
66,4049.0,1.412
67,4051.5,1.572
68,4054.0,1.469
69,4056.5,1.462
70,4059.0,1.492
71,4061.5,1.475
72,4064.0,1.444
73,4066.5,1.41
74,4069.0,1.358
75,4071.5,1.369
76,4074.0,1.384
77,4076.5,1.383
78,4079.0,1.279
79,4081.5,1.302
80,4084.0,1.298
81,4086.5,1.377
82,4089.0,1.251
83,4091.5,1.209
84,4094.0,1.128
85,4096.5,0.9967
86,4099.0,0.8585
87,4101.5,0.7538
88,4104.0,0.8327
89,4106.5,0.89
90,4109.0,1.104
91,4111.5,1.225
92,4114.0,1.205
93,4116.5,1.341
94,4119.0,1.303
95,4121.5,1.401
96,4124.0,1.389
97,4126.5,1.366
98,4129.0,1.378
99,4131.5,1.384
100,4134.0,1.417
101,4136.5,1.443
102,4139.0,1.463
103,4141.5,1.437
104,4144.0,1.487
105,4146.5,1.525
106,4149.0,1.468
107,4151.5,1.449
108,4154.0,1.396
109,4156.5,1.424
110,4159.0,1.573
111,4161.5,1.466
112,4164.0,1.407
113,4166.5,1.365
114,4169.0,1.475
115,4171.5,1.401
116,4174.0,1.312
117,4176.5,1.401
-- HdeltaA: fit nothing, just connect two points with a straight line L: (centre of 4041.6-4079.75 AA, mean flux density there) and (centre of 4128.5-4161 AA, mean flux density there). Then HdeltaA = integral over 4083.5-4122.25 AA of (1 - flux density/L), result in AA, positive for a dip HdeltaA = 8.45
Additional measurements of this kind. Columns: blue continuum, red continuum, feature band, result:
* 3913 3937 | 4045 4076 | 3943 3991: 8.3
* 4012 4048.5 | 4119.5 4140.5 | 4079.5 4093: 1.4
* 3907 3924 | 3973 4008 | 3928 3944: 3.6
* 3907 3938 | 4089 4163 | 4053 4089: -3.5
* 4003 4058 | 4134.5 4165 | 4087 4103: 4.5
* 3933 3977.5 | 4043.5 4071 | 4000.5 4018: -2.6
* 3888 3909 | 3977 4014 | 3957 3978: 6.9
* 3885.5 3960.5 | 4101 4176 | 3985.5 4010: -3.4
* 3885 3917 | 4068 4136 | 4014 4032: -4.8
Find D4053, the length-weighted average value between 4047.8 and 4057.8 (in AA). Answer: 1.48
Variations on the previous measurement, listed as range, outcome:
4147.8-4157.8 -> 1.43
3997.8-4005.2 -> 1.38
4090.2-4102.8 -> 0.99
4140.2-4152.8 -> 1.47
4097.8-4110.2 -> 0.887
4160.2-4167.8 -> 1.41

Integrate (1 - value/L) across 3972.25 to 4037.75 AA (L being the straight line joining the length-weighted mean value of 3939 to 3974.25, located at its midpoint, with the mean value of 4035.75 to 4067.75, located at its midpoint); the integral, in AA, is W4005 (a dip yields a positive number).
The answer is -4.2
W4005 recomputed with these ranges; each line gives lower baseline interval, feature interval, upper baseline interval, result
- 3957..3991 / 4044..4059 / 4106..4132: -4.4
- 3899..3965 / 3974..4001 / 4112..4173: 0.2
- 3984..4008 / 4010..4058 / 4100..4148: -4.8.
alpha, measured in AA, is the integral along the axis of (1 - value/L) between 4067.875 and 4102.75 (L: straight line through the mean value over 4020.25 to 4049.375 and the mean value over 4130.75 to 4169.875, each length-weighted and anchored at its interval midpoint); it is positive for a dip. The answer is 5.86 AA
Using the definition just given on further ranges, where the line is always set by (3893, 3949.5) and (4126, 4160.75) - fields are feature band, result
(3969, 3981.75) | 4.1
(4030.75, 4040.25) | -0.9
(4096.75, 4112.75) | 5.2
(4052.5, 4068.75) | -1.3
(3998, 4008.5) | -0.8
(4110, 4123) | 1.1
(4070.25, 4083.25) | 0.2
